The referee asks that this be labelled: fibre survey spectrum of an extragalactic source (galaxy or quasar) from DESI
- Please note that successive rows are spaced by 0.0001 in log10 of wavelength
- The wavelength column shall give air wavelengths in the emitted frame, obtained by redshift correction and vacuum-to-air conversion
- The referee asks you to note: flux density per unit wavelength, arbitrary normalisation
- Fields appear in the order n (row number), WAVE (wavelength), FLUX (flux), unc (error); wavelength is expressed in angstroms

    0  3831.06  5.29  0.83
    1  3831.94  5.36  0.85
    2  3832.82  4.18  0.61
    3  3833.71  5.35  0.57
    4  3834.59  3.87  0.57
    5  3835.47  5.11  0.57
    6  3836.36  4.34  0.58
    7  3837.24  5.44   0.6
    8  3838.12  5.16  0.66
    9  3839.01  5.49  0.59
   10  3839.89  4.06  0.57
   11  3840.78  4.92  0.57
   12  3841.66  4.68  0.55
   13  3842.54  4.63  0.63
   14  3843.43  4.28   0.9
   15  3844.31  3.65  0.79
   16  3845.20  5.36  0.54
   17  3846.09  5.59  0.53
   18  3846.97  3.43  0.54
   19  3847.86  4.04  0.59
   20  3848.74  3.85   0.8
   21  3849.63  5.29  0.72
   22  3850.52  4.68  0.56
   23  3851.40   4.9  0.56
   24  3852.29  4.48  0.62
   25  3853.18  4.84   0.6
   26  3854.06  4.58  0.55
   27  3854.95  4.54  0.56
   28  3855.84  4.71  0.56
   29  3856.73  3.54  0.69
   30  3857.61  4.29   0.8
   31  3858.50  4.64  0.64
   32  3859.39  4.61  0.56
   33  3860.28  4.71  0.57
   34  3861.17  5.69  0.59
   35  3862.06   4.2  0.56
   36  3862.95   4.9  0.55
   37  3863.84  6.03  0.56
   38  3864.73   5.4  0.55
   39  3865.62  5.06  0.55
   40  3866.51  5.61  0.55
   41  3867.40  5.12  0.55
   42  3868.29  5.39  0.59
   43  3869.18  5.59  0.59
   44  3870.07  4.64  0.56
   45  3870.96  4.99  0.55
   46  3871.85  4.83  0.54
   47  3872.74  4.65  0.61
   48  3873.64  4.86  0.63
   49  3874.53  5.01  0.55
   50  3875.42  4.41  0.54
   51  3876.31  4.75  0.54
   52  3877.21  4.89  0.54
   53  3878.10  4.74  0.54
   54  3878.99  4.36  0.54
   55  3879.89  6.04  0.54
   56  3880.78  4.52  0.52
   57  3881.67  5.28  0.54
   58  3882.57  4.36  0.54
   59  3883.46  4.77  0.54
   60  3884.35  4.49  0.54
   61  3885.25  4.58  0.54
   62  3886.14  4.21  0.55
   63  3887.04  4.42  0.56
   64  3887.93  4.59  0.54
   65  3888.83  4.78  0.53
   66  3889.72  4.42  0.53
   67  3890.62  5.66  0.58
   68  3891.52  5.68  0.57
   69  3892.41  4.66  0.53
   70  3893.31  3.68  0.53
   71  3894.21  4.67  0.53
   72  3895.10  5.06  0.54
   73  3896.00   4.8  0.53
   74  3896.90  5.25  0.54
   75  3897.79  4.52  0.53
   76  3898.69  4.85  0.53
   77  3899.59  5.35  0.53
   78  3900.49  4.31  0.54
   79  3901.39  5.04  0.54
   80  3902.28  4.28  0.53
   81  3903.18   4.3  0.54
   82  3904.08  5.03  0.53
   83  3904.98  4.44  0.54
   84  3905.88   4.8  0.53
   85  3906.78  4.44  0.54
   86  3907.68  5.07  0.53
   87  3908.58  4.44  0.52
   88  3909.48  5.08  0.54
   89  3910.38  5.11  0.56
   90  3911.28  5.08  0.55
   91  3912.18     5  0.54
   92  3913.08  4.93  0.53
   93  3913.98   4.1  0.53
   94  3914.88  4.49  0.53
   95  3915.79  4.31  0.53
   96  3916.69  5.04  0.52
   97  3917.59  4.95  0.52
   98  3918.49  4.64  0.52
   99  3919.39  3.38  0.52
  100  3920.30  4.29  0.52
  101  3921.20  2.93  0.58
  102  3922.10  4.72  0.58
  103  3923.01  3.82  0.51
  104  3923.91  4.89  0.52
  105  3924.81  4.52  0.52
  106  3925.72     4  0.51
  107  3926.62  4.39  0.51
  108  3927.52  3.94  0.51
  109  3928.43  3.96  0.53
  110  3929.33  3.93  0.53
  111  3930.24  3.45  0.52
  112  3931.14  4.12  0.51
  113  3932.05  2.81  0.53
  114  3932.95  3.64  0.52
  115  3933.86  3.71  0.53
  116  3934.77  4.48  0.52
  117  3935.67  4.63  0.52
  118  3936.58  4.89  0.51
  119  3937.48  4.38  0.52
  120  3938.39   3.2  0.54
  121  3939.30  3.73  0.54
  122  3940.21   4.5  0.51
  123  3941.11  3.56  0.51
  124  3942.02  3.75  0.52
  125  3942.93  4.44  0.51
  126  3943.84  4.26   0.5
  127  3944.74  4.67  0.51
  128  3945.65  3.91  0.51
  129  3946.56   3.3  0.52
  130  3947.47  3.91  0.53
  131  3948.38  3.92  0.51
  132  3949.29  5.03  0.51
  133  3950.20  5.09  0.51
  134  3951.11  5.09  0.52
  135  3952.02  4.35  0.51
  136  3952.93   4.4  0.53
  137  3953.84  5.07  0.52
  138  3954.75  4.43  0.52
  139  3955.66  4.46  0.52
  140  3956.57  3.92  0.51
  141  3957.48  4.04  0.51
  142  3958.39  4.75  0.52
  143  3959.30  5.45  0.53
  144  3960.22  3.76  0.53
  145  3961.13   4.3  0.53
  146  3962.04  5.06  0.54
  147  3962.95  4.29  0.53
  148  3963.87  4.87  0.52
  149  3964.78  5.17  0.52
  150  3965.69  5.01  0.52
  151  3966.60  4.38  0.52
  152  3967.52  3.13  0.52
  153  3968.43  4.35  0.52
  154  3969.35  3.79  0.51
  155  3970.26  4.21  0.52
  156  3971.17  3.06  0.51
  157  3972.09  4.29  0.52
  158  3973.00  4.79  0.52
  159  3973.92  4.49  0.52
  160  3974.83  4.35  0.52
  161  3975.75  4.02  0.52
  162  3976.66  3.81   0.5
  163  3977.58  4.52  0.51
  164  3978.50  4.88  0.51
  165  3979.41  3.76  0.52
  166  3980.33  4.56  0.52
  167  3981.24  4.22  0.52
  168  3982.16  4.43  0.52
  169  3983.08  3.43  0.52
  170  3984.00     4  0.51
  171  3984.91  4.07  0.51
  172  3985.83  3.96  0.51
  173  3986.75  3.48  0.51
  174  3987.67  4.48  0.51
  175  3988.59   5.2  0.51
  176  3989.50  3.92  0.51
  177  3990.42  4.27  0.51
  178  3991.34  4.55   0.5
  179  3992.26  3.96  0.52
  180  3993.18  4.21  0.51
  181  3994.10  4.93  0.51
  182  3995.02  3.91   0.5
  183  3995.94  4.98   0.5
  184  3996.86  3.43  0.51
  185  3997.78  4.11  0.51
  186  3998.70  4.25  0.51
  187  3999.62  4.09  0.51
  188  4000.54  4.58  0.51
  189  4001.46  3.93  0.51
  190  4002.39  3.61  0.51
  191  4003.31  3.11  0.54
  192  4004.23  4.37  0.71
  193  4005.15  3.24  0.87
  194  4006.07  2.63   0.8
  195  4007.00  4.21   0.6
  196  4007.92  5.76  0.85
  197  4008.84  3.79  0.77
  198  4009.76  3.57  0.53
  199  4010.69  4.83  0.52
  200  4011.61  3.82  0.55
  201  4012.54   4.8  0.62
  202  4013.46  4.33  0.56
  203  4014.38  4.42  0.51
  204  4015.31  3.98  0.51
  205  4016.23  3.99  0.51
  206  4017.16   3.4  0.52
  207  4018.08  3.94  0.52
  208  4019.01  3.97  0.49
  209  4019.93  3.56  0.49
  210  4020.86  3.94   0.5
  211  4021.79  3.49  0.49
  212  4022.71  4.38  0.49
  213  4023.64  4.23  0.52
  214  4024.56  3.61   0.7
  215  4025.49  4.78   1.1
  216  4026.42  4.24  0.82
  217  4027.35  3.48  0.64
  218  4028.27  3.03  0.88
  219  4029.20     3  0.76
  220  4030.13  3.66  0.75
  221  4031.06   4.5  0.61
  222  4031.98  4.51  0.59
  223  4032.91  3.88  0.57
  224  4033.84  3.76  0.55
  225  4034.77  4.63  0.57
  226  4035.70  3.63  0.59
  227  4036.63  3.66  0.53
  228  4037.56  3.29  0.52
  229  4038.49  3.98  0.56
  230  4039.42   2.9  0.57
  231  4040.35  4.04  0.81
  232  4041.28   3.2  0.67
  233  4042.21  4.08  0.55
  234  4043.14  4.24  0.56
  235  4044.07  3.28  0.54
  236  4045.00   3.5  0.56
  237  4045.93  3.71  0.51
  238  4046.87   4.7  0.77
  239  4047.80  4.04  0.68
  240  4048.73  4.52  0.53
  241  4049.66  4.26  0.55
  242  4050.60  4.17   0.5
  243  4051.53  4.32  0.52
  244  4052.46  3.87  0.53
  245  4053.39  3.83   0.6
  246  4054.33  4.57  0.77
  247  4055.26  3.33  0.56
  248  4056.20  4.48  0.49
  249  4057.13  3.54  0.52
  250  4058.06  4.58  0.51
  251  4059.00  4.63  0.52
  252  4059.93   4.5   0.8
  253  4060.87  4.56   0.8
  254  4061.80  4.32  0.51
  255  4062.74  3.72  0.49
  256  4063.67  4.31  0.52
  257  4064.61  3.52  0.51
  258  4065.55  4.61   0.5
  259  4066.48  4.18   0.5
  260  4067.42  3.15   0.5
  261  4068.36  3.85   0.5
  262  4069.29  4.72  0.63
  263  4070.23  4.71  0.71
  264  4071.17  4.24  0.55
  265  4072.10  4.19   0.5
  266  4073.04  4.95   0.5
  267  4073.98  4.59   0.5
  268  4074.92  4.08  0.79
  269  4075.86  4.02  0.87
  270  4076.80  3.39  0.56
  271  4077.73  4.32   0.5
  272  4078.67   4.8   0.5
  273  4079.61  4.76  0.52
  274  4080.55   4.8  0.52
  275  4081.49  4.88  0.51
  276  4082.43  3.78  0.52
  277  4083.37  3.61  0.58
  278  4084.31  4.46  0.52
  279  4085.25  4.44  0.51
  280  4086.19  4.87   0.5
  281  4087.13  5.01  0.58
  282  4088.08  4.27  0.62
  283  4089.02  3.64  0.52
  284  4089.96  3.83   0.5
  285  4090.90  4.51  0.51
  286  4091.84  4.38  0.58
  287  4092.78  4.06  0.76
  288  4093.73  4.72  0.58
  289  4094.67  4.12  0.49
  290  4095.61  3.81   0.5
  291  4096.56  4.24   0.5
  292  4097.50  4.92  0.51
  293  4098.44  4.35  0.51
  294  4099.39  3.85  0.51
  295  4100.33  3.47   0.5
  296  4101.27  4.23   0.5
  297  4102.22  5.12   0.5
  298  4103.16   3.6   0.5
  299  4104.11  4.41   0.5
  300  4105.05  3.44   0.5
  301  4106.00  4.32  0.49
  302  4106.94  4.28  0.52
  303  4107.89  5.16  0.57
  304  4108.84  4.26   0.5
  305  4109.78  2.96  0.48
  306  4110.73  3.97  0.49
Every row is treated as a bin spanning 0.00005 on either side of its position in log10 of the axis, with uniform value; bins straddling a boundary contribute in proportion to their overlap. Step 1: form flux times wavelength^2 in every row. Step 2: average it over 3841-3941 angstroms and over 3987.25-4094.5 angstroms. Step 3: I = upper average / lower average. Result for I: 1.0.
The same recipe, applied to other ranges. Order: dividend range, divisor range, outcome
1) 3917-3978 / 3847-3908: 0.92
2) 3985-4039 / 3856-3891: 0.89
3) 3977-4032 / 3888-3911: 0.90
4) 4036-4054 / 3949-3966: 0.87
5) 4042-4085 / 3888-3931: 0.99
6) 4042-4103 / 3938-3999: 1.04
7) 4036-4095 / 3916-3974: 1.04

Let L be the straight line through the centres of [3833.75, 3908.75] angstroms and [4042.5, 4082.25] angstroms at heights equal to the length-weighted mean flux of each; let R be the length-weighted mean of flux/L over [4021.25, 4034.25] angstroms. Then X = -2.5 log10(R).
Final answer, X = 0.11 mag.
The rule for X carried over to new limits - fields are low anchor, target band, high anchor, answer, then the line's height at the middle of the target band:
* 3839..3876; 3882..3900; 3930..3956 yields -0.05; 4.53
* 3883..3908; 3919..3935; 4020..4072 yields 0.16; 4.57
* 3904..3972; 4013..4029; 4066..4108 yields 0.10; 4.29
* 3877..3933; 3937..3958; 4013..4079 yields 0.04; 4.39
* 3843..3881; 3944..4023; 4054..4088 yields 0.07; 4.5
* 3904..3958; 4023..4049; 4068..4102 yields 0.12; 4.31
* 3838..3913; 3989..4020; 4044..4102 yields 0.08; 4.41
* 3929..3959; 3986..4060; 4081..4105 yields 0.05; 4.22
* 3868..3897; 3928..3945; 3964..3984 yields 0.12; 4.47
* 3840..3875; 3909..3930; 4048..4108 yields 0.05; 4.62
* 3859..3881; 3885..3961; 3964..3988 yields 0.04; 4.6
